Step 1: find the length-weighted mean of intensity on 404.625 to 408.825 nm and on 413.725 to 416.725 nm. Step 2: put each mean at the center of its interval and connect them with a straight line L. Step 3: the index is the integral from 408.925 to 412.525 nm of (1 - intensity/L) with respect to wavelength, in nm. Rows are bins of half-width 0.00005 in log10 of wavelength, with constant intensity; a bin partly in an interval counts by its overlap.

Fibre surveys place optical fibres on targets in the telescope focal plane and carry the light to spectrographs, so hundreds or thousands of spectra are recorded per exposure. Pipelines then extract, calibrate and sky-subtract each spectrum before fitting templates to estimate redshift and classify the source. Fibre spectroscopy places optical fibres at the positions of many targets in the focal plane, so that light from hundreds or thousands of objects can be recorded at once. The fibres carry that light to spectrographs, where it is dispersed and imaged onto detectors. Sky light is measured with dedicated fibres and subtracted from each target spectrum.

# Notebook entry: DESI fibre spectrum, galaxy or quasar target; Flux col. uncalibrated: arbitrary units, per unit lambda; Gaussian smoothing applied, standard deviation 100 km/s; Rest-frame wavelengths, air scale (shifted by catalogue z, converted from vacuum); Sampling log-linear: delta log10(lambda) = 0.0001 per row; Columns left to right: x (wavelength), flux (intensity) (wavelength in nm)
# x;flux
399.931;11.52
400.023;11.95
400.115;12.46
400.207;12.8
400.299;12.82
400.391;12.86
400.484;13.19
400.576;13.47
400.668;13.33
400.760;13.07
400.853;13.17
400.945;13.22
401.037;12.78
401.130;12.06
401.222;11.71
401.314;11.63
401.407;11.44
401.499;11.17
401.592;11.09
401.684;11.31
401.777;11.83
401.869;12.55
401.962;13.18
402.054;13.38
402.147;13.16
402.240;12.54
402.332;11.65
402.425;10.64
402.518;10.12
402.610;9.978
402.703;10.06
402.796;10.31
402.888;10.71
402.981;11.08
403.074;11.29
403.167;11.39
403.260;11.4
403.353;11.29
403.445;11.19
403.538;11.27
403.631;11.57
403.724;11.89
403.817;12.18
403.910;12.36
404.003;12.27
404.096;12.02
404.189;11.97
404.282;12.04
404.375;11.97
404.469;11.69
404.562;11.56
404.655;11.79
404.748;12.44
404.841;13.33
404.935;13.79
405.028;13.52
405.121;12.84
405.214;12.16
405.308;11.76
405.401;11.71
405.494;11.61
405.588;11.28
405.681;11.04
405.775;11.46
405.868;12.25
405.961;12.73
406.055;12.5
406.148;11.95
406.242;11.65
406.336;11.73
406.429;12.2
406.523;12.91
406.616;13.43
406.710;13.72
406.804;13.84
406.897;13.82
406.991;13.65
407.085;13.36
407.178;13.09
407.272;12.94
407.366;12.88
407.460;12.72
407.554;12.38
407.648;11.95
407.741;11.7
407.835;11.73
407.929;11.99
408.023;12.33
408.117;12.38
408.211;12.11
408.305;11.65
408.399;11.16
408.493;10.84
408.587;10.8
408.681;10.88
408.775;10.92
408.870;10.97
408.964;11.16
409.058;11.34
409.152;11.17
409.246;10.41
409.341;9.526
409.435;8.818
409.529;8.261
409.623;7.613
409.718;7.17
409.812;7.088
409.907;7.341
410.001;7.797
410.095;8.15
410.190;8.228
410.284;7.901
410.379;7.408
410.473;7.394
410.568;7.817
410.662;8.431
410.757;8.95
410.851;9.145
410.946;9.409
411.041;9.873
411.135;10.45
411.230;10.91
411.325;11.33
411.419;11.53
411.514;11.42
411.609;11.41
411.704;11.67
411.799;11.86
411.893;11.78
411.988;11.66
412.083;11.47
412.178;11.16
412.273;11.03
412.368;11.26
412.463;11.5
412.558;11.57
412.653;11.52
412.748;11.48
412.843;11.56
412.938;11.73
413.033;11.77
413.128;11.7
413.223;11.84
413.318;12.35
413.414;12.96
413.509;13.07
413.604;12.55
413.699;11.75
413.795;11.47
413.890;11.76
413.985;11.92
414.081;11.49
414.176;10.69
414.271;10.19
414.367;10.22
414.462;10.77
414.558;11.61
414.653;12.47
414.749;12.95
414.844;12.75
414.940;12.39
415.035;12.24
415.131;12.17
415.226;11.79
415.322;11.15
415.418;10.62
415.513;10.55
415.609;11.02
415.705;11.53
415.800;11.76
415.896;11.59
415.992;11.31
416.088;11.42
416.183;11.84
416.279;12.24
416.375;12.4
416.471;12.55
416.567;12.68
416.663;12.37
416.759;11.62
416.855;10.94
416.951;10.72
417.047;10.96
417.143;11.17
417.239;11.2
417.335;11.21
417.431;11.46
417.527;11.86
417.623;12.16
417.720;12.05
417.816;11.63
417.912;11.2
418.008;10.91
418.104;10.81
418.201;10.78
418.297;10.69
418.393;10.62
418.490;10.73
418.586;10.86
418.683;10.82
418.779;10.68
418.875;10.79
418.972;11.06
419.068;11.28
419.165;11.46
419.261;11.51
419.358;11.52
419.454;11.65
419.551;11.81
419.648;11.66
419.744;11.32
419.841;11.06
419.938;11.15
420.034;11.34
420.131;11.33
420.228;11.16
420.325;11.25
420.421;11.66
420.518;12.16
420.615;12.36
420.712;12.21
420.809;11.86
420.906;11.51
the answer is 0.668 nm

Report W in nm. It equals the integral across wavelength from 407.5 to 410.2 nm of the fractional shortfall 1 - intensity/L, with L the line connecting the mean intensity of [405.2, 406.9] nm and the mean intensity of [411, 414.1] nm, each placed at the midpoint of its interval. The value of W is 0.38 nm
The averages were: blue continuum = 12.3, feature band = 10.3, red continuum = 11.6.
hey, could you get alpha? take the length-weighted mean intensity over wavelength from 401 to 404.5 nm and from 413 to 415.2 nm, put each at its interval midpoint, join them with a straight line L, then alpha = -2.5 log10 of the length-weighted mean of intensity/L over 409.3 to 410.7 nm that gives 0.43 mag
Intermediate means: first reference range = 11.6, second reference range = 11.9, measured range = 7.92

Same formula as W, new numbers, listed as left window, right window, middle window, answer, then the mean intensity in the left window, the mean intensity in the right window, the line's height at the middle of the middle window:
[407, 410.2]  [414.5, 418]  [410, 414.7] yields 0.167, 10.7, 11.7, 11.2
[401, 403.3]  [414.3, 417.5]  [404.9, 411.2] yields 0.314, 11.5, 11.6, 11.6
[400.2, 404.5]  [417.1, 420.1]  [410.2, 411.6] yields 0.255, 11.9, 11.2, 11.6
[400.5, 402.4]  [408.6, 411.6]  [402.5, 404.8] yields 0.028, 12.4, 9.36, 11.6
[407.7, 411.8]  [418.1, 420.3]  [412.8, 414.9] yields -0.264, 9.98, 11.1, 10.5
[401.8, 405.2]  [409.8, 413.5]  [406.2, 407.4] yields -0.187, 11.9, 10.4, 11.3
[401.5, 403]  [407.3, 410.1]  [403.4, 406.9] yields -0.372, 11.5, 10.6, 11.1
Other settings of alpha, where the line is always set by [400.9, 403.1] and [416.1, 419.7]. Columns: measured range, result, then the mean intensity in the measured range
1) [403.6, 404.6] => -0.03 mag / 12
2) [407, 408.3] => -0.08 mag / 12.4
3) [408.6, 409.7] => 0.15 mag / 10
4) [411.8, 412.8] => 0.00 mag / 11.5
